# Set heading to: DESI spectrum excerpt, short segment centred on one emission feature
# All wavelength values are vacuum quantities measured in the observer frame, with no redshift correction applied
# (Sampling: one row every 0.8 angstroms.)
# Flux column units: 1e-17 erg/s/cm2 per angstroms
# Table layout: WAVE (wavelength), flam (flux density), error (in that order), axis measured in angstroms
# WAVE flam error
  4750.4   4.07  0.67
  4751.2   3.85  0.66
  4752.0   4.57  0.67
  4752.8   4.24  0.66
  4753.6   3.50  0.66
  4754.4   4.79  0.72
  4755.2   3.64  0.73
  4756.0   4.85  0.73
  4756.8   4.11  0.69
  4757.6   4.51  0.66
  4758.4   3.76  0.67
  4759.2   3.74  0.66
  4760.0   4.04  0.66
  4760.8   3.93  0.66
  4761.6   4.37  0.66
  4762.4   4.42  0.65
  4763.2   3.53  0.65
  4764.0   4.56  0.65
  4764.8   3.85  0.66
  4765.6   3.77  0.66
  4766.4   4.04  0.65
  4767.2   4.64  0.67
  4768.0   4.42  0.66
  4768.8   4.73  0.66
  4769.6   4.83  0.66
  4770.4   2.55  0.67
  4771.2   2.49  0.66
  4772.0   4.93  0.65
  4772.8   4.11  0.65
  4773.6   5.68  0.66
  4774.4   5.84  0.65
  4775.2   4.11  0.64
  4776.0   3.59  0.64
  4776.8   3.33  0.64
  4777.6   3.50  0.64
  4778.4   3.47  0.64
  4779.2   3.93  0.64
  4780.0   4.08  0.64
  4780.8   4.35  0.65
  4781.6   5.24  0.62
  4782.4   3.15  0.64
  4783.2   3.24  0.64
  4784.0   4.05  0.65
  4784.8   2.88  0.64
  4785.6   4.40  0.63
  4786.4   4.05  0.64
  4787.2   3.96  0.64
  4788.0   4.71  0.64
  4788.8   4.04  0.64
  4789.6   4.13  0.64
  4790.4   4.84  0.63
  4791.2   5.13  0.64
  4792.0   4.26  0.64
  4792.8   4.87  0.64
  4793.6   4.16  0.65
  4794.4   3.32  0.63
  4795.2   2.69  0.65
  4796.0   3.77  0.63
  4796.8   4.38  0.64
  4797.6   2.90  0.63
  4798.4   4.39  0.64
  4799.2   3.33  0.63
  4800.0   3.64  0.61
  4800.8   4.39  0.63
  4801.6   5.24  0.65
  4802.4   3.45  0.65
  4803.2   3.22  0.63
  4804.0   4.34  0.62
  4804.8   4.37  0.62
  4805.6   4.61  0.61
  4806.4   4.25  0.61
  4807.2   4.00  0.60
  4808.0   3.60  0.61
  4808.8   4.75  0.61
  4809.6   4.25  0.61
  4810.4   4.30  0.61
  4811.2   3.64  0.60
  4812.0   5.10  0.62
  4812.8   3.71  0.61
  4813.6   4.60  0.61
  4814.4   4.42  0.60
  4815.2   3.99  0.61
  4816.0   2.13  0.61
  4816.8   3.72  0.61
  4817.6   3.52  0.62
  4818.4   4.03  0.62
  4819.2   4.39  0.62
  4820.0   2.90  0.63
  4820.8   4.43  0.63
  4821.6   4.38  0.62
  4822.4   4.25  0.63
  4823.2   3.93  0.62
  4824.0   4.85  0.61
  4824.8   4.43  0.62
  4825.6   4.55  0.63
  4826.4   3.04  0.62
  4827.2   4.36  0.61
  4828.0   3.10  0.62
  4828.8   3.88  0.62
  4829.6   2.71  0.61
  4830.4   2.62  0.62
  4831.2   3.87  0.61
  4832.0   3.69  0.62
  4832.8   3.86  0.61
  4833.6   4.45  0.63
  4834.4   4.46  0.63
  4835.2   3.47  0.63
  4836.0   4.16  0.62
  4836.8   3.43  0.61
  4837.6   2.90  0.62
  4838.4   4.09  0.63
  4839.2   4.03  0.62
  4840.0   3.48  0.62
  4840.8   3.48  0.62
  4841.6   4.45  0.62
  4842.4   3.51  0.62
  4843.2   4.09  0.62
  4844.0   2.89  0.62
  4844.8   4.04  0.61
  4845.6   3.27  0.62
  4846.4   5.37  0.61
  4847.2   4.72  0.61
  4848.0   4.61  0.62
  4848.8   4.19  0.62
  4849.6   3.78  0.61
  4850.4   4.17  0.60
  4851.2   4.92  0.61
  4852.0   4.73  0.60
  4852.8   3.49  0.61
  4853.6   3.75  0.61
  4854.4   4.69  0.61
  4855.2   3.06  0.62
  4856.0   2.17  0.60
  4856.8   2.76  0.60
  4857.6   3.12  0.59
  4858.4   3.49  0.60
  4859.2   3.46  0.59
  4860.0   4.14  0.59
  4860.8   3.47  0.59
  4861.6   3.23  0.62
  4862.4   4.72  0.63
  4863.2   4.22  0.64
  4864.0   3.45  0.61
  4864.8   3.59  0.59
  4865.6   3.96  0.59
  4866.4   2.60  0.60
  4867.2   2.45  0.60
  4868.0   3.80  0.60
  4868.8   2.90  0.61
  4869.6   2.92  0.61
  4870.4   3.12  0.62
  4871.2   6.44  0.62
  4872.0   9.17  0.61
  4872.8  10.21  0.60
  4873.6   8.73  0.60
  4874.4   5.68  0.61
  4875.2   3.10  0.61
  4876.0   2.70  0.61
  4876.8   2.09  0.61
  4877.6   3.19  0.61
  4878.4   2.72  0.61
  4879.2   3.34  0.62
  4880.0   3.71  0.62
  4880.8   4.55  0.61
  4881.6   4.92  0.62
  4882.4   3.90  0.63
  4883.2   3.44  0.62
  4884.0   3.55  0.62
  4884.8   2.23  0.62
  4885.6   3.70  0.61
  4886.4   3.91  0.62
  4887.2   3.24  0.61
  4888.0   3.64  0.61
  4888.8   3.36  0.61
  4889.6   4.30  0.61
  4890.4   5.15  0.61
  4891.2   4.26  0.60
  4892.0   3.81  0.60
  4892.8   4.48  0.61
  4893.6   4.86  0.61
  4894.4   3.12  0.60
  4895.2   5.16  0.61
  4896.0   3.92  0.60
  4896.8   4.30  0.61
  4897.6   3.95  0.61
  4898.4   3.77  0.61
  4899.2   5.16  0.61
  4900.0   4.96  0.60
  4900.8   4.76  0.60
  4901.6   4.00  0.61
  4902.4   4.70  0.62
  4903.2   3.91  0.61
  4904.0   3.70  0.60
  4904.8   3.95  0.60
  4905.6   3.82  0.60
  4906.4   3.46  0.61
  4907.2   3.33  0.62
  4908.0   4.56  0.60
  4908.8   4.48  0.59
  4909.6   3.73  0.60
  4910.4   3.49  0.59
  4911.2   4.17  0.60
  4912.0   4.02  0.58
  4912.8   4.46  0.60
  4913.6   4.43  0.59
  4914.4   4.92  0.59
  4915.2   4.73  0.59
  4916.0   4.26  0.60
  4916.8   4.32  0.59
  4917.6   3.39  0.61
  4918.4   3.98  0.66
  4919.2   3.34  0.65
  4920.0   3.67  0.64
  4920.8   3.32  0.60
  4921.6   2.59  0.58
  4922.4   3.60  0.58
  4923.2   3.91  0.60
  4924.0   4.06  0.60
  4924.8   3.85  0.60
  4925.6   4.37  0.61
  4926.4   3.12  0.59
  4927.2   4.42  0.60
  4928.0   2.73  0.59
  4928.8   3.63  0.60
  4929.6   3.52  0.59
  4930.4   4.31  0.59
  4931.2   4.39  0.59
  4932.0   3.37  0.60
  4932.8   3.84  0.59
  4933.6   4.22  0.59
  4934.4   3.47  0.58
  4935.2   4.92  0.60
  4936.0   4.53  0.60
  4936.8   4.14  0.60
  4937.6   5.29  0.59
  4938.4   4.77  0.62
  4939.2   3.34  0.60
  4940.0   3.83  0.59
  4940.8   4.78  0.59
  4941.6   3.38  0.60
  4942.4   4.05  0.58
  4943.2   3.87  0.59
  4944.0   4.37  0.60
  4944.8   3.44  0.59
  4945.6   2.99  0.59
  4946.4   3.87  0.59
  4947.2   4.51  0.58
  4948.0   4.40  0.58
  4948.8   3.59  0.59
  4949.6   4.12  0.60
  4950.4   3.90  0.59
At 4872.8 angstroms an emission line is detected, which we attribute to H-gamma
